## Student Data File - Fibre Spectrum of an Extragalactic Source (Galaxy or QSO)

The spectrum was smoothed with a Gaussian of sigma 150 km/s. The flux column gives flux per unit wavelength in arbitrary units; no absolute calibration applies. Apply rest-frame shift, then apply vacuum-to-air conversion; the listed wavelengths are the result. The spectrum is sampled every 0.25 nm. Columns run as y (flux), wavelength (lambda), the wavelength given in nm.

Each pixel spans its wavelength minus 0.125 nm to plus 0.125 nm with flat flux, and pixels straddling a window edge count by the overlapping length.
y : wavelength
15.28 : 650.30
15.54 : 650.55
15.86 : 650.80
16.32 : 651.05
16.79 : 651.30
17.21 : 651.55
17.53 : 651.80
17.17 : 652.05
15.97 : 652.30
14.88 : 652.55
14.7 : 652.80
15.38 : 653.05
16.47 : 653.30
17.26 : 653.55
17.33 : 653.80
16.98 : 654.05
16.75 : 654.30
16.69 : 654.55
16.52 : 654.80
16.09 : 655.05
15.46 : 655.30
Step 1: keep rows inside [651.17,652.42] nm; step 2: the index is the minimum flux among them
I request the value 15.97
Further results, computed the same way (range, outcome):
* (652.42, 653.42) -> 14.7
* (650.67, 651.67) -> 15.86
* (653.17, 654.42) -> 16.47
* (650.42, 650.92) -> 15.54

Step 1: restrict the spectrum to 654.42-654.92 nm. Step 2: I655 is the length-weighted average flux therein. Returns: 16.6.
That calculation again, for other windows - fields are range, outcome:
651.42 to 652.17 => 17.3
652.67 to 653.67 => 15.9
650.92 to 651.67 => 16.8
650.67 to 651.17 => 16.1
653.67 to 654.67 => 16.9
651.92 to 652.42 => 16.6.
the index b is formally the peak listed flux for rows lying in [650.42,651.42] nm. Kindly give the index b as 16.79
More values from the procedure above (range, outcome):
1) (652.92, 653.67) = 17.26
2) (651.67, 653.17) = 17.53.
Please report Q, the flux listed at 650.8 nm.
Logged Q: 15.86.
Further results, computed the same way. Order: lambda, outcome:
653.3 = 16.47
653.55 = 17.26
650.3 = 15.28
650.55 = 15.54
